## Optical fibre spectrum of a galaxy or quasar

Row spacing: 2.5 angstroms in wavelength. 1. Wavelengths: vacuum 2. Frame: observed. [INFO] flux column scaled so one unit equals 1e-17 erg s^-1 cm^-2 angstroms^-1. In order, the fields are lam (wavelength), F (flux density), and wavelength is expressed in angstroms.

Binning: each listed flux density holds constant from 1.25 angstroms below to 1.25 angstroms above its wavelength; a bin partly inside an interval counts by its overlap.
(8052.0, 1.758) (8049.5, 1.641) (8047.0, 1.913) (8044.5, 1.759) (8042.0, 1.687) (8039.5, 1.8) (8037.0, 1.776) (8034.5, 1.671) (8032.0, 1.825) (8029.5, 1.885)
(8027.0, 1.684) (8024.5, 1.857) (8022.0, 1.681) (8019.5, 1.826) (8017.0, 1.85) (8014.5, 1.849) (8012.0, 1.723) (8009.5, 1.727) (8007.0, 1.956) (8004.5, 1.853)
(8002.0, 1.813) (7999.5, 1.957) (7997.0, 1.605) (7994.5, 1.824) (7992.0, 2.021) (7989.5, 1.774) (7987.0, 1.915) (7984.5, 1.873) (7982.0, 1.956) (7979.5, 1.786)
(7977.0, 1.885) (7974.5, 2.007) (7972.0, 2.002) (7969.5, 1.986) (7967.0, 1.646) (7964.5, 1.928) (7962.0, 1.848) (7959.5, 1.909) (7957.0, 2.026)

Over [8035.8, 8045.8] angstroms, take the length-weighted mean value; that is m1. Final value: 1.76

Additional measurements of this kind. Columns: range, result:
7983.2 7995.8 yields 1.88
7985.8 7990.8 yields 1.85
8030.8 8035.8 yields 1.75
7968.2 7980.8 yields 1.93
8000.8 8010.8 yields 1.84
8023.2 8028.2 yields 1.77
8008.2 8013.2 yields 1.73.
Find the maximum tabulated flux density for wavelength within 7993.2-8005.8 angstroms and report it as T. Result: 1.957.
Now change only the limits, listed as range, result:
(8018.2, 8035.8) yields 1.885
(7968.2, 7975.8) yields 2.007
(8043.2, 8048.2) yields 1.913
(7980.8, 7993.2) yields 2.021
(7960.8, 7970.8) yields 1.986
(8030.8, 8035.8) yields 1.825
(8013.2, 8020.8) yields 1.85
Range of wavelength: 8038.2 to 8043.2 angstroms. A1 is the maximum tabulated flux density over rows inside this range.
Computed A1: 1.8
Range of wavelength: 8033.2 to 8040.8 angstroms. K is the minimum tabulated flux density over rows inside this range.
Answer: 1.671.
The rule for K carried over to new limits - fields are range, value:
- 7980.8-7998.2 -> 1.605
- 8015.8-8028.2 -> 1.681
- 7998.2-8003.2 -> 1.813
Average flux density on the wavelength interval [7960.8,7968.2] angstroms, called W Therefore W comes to 1.81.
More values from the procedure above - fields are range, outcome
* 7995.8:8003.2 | 1.79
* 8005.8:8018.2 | 1.82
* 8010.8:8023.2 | 1.79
